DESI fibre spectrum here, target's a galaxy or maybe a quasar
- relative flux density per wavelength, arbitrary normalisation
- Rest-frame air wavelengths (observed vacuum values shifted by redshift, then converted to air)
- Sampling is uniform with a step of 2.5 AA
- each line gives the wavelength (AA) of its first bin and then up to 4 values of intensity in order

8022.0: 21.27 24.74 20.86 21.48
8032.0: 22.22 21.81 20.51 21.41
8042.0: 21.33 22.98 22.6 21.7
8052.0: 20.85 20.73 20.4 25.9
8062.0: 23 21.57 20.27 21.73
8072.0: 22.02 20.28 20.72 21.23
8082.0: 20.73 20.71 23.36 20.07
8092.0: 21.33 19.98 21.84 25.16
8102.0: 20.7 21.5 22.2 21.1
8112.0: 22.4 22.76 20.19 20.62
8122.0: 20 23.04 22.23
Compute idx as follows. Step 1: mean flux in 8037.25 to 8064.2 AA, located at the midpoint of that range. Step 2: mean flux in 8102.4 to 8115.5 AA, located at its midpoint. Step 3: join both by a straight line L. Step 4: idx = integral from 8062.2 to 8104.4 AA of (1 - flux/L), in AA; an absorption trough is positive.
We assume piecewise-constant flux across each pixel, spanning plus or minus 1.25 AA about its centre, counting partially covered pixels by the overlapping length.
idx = 1.0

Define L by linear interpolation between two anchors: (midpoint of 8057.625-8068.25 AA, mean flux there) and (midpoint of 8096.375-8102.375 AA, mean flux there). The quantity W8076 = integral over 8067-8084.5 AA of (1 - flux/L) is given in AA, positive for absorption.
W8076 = 1.3 AA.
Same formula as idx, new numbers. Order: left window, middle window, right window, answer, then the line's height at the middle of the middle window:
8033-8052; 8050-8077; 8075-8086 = -0.5 AA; 21.2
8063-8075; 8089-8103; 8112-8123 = -0.3 AA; 21.2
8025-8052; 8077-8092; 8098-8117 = 0.5 AA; 22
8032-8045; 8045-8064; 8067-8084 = -0.7 AA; 21.3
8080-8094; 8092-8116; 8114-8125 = -0.9 AA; 21.1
